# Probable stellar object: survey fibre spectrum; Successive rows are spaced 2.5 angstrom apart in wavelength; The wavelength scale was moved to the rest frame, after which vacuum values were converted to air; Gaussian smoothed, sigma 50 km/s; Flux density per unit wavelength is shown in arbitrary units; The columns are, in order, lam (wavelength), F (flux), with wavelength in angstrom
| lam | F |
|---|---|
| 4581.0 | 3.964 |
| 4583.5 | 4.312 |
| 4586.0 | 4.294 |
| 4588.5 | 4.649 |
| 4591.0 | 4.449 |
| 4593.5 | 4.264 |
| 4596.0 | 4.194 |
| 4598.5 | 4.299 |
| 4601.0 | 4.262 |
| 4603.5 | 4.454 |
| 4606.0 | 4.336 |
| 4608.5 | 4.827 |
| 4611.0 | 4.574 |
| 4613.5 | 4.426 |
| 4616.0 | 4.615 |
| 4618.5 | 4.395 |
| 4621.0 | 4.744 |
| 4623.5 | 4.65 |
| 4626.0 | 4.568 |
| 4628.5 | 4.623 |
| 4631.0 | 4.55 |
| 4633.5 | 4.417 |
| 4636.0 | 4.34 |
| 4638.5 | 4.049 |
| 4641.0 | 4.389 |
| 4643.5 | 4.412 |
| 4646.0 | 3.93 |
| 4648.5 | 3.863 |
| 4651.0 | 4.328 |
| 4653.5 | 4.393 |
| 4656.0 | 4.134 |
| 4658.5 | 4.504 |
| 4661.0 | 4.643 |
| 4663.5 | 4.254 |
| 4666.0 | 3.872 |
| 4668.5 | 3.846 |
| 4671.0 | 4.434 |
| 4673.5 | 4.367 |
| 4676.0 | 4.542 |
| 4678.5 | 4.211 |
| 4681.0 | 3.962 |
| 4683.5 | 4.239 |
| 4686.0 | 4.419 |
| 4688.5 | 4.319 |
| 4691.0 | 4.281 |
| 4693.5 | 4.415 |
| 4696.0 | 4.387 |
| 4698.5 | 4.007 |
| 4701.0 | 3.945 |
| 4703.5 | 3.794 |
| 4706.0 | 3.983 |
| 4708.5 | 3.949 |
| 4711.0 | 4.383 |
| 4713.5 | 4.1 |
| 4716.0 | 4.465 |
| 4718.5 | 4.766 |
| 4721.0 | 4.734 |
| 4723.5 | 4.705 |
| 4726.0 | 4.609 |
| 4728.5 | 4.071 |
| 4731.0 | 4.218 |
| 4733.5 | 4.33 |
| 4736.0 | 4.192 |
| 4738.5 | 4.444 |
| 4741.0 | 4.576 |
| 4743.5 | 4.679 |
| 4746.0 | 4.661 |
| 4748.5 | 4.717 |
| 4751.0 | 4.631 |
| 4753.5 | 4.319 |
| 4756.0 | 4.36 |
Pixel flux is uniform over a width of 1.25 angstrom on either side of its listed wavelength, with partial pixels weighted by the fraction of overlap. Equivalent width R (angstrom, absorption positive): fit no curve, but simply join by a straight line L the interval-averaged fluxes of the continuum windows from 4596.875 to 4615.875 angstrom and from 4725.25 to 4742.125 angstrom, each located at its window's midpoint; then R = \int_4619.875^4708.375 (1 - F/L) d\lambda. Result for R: 2.6 angstrom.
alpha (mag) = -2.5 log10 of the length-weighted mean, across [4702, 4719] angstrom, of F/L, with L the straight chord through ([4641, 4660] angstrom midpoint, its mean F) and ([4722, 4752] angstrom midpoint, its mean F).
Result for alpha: 0.06 mag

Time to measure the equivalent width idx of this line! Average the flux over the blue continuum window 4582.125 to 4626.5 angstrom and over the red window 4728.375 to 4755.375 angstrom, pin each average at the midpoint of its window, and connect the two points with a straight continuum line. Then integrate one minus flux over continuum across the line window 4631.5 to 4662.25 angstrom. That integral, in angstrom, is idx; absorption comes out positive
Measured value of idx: 1.2 angstrom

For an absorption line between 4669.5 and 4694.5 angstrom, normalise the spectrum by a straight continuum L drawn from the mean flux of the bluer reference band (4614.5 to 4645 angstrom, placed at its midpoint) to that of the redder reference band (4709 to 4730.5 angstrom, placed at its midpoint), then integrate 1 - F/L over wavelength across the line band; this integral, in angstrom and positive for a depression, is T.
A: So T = 0.8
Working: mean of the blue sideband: 4.47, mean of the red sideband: 4.45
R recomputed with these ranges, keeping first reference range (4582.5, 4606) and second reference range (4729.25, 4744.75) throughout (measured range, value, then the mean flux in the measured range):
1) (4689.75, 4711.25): 1.32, 4.12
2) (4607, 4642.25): -1.20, 4.51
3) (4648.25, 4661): 0.17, 4.31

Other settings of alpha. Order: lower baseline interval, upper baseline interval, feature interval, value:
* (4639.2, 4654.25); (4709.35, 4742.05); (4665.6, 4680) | 0.01 mag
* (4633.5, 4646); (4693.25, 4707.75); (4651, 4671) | -0.01 mag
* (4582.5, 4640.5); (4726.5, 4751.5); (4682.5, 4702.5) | 0.05 mag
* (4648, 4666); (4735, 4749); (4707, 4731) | 0.02 mag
